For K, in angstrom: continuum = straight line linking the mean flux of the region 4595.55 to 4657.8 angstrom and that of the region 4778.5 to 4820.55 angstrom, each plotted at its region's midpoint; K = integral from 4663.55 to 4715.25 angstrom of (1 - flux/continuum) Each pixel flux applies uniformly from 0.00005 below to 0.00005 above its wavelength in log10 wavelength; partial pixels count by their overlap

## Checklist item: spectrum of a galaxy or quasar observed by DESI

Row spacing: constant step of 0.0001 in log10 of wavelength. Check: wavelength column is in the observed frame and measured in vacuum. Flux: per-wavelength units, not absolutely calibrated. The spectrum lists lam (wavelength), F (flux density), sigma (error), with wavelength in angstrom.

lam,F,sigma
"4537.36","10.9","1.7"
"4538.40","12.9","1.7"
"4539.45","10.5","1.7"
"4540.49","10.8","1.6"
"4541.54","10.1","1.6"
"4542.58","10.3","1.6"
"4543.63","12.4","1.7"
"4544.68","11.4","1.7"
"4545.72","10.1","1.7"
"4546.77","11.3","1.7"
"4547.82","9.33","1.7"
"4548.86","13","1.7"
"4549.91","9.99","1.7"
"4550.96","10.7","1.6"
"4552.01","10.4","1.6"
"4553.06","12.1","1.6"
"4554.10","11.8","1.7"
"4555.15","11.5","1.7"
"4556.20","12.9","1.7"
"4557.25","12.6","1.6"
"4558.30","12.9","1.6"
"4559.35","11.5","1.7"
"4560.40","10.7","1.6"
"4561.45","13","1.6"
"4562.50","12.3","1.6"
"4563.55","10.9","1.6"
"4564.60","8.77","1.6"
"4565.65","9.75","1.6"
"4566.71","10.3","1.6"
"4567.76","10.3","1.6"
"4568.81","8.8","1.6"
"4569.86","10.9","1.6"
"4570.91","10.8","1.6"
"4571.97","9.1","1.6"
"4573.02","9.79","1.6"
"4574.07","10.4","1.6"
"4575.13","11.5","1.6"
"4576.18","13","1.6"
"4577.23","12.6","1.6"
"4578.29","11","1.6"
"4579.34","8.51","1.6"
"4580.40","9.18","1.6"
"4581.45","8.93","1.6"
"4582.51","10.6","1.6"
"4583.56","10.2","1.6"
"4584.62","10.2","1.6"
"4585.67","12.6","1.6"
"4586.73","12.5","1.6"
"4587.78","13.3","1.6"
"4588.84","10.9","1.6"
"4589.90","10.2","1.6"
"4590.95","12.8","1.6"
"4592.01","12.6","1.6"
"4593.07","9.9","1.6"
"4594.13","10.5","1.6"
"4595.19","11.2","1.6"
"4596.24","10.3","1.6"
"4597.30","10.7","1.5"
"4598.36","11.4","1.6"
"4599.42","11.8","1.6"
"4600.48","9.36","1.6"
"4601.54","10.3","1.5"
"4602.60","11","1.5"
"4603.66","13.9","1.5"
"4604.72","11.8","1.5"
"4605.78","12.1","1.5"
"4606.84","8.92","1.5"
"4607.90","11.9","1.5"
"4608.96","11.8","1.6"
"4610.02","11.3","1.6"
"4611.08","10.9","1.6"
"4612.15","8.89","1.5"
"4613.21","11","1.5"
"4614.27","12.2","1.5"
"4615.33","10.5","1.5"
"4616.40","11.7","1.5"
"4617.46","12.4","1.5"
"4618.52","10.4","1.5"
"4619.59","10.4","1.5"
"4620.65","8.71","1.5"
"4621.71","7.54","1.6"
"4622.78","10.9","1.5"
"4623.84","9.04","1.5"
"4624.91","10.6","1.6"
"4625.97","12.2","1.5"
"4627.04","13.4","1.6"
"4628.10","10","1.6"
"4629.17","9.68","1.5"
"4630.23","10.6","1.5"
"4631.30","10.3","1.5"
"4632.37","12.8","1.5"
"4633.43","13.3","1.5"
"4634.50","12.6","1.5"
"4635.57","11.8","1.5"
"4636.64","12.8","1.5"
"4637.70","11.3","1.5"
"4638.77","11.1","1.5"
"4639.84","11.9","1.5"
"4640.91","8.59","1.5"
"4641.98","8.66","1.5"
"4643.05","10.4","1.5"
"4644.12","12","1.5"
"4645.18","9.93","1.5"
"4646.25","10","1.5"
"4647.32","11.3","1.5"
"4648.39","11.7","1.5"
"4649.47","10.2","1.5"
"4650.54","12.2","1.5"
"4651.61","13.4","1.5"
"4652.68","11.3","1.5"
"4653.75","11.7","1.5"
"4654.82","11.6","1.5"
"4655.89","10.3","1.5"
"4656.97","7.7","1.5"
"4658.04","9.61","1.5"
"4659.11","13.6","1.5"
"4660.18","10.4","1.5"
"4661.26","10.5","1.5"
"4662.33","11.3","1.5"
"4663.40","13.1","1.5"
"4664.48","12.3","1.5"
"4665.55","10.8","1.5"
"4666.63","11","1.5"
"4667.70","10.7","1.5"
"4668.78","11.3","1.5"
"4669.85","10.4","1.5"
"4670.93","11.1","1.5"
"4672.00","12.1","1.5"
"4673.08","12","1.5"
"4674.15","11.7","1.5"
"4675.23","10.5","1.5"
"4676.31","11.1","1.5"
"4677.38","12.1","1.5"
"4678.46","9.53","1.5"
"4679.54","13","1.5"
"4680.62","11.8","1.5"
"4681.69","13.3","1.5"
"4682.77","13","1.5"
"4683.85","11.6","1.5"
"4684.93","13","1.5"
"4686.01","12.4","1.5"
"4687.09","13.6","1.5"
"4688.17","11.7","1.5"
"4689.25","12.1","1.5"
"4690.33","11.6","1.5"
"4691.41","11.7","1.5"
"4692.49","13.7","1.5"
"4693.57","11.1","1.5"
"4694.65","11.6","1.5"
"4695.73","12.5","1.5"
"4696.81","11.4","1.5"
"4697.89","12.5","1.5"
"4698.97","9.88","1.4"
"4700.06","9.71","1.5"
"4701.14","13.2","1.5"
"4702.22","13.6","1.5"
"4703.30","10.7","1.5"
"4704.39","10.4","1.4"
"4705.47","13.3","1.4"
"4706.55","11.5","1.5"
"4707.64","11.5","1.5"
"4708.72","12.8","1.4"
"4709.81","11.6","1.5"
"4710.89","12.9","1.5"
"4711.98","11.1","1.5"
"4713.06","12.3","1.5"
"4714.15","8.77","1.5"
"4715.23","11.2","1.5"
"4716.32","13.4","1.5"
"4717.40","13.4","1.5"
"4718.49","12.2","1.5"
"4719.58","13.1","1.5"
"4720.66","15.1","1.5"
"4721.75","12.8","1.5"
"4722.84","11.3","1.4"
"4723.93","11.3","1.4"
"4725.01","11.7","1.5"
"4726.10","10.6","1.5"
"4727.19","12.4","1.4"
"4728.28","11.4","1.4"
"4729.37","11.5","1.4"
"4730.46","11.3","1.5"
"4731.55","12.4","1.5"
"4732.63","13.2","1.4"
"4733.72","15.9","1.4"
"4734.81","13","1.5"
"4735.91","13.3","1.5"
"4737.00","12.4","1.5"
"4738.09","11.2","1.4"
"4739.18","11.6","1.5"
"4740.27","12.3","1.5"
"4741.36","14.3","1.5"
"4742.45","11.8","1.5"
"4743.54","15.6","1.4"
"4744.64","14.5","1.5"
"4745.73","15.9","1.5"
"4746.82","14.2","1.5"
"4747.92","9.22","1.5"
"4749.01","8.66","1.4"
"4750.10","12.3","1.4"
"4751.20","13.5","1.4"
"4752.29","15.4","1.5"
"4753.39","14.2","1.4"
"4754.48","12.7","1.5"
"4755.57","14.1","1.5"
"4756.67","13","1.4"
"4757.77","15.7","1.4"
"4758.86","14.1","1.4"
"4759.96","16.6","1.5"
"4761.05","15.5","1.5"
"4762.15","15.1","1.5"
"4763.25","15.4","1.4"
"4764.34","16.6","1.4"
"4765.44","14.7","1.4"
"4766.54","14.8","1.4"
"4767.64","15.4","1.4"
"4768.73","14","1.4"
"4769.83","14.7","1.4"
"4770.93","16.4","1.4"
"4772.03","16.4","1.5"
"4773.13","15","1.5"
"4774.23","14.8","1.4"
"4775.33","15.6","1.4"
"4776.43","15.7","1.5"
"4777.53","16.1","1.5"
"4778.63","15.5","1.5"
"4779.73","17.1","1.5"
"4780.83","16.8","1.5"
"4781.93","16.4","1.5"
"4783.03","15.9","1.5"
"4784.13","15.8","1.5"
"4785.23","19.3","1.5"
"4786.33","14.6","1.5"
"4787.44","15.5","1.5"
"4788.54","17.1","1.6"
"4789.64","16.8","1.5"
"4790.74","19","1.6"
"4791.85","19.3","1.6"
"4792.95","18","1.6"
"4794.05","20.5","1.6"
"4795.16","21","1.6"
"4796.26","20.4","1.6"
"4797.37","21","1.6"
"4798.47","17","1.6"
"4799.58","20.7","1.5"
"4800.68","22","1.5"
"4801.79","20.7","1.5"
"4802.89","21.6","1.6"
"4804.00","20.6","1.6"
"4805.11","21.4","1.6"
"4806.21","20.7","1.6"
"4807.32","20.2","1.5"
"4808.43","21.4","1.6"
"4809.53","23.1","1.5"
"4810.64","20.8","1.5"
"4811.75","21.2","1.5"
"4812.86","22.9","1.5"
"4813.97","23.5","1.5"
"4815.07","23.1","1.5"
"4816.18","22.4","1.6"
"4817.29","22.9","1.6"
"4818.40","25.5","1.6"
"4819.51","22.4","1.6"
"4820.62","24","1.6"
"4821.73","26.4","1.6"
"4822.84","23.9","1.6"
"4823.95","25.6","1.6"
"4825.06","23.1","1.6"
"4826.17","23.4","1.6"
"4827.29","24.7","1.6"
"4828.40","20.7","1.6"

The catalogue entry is 8.9 angstrom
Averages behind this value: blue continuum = 11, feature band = 11.7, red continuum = 19.9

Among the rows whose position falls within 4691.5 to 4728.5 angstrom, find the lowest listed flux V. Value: 8.77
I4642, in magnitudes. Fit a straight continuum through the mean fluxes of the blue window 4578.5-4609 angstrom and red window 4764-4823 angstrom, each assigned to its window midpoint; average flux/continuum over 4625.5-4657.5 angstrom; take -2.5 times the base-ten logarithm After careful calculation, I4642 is 0.16 mag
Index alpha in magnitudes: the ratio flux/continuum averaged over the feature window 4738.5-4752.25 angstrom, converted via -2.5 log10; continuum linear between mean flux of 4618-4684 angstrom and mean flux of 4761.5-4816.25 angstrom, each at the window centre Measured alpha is 0.233 mag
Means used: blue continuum 11.1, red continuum 18.2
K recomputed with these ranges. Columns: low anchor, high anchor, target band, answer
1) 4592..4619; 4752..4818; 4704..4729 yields 5.3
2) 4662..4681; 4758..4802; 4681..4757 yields 7.6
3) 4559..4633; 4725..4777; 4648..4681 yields 2.3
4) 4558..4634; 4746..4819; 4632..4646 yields 1.3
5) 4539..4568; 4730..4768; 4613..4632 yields 2.2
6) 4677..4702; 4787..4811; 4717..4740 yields 3.7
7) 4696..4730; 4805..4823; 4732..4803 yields 8.6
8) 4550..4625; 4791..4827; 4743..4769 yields 6.8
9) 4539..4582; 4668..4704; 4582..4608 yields -0.2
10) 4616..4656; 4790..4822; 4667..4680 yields 2.0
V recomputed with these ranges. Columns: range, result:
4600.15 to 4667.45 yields 7.54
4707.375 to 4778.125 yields 8.66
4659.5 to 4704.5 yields 9.53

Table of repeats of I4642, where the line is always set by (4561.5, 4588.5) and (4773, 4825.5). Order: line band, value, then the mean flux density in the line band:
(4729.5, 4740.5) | 0.34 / 12.6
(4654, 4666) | 0.27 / 11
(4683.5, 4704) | 0.29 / 12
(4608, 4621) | 0.13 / 10.9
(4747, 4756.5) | 0.39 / 12.6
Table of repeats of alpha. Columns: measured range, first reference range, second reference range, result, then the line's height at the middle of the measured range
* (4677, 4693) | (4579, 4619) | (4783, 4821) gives 0.218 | 15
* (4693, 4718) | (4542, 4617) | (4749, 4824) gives 0.291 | 15.4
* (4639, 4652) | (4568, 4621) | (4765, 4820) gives 0.194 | 12.9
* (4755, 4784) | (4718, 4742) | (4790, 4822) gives 0.111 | 17.1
